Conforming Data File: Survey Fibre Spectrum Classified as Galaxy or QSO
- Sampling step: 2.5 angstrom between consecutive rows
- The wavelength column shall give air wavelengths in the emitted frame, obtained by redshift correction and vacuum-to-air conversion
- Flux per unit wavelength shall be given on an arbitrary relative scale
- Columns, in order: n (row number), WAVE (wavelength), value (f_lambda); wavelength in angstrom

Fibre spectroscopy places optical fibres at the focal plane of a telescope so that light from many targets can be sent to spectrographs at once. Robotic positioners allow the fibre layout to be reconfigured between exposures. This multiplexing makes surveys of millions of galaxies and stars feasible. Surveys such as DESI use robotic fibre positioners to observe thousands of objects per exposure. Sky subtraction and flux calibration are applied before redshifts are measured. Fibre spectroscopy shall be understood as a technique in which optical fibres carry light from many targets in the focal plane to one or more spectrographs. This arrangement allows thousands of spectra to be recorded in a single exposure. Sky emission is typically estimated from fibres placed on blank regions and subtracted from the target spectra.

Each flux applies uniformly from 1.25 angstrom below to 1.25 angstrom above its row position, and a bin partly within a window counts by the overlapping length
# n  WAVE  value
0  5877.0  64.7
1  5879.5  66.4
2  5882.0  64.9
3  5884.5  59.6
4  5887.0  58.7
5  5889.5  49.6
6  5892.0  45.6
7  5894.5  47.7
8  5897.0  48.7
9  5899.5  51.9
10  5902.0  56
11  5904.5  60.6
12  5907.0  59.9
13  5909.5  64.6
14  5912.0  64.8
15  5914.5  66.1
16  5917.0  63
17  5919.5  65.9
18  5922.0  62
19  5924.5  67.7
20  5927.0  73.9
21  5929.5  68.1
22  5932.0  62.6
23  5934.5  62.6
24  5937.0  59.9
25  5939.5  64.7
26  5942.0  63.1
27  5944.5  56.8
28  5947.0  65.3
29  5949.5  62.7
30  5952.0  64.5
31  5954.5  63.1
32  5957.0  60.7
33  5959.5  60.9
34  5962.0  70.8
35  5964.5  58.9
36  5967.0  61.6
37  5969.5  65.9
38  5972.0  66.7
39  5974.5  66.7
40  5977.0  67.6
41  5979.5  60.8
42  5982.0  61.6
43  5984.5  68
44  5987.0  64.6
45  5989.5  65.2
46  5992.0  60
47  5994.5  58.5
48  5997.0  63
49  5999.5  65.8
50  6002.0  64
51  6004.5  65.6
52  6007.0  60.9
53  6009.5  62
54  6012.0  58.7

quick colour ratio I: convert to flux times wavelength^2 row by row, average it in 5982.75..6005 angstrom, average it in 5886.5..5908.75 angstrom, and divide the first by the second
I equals 1.24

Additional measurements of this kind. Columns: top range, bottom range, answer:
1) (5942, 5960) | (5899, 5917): 1.03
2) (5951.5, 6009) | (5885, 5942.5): 1.08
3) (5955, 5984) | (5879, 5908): 1.18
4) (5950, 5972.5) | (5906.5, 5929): 0.98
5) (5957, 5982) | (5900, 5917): 1.06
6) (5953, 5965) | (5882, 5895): 1.20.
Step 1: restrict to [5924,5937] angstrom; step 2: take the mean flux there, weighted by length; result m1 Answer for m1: 66.3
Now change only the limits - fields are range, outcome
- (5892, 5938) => 61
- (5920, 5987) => 64.2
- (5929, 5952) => 62.8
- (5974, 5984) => 64.3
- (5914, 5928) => 66.3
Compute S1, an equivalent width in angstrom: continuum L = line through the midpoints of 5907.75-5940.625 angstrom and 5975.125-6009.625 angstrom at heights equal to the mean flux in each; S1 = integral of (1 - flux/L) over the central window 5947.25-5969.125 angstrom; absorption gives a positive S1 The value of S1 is 0.4 angstrom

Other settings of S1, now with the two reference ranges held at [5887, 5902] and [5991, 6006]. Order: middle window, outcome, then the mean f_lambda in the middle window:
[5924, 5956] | -4.88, 64.1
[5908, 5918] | -2.32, 64.5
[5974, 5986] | -0.84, 64.8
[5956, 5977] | -1.90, 64.3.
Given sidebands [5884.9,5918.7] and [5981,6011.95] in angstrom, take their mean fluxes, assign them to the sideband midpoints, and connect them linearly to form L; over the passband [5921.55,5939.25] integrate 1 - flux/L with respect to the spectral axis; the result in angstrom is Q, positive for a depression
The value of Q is -1.99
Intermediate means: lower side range 56.9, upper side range 63.1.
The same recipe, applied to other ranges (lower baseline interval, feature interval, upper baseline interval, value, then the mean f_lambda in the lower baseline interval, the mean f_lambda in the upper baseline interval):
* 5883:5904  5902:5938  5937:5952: -4.0 angstrom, 52.7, 62.5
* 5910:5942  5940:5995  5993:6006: 0.5 angstrom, 65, 63.3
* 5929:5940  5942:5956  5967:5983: 0.3 angstrom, 63.2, 64.7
